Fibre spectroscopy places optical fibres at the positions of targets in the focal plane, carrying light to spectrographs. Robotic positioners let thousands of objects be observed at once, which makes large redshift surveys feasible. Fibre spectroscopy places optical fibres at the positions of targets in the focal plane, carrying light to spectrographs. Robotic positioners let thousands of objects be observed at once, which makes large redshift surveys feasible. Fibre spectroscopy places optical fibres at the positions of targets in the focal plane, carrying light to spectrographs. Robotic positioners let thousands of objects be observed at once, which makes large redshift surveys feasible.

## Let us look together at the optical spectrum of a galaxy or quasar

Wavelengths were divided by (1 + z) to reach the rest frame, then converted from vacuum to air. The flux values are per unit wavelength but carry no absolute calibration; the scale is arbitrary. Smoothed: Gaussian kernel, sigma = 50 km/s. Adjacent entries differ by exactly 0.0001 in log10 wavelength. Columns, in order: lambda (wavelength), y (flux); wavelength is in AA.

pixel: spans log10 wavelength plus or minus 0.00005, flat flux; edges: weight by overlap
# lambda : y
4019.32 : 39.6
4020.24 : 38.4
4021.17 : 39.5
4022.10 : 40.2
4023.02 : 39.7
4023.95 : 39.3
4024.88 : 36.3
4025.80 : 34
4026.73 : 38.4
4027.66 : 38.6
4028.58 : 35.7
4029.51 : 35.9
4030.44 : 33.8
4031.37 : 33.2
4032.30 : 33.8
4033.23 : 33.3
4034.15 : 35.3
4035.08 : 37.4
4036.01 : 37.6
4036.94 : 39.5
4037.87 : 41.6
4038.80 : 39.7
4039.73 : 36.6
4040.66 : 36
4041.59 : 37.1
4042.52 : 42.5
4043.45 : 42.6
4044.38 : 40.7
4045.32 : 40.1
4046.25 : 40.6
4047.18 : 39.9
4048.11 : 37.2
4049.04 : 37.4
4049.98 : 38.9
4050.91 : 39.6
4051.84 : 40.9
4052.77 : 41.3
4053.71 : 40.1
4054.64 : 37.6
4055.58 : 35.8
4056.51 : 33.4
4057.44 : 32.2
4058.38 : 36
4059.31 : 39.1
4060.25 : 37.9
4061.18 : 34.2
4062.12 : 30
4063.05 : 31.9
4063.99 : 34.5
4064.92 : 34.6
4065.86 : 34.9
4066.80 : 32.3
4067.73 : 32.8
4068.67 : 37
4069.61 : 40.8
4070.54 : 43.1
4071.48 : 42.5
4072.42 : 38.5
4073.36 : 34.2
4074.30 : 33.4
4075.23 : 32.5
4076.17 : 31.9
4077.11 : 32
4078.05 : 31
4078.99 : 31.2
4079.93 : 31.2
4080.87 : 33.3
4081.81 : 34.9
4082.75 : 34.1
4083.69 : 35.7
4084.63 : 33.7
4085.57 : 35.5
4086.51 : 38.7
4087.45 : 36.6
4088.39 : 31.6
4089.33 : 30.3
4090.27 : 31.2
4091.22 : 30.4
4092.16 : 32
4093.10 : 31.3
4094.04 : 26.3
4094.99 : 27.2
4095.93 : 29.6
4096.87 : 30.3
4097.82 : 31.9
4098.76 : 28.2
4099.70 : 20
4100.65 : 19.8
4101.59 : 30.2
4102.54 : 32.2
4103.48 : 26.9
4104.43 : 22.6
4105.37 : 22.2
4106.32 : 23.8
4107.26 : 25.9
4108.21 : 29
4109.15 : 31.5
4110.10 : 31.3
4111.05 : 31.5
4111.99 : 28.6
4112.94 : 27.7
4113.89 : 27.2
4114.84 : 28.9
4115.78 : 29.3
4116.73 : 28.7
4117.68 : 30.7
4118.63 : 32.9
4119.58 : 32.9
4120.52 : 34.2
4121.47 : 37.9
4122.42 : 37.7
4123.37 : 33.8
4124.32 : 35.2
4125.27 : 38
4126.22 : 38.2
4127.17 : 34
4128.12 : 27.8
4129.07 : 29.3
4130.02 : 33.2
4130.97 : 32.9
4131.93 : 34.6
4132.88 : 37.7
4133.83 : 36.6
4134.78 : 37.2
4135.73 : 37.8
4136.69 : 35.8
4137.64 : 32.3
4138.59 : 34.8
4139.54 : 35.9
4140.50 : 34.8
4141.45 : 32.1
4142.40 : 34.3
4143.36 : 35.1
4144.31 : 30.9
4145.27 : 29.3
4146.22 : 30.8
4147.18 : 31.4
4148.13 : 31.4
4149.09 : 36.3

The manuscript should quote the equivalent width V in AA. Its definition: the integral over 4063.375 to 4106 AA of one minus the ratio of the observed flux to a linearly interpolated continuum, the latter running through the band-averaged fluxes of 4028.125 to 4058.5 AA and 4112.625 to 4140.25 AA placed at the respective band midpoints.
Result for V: 4.3 AA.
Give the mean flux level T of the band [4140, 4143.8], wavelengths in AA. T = 34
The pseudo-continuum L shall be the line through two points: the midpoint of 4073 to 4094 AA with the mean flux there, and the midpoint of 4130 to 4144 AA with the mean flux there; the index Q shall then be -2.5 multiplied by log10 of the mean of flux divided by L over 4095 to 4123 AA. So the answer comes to 0.17 mag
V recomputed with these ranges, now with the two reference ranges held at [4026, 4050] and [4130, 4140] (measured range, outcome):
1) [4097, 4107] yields 2.84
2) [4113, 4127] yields 1.05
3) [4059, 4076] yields 0.62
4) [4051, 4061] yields -0.02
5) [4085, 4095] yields 1.20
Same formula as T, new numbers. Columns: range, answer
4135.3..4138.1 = 35.2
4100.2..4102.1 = 25.2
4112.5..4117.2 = 28.4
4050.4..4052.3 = 40.3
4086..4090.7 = 33.8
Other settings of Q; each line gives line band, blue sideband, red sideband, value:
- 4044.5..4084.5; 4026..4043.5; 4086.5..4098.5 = -0.06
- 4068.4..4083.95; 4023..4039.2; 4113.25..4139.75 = 0.01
